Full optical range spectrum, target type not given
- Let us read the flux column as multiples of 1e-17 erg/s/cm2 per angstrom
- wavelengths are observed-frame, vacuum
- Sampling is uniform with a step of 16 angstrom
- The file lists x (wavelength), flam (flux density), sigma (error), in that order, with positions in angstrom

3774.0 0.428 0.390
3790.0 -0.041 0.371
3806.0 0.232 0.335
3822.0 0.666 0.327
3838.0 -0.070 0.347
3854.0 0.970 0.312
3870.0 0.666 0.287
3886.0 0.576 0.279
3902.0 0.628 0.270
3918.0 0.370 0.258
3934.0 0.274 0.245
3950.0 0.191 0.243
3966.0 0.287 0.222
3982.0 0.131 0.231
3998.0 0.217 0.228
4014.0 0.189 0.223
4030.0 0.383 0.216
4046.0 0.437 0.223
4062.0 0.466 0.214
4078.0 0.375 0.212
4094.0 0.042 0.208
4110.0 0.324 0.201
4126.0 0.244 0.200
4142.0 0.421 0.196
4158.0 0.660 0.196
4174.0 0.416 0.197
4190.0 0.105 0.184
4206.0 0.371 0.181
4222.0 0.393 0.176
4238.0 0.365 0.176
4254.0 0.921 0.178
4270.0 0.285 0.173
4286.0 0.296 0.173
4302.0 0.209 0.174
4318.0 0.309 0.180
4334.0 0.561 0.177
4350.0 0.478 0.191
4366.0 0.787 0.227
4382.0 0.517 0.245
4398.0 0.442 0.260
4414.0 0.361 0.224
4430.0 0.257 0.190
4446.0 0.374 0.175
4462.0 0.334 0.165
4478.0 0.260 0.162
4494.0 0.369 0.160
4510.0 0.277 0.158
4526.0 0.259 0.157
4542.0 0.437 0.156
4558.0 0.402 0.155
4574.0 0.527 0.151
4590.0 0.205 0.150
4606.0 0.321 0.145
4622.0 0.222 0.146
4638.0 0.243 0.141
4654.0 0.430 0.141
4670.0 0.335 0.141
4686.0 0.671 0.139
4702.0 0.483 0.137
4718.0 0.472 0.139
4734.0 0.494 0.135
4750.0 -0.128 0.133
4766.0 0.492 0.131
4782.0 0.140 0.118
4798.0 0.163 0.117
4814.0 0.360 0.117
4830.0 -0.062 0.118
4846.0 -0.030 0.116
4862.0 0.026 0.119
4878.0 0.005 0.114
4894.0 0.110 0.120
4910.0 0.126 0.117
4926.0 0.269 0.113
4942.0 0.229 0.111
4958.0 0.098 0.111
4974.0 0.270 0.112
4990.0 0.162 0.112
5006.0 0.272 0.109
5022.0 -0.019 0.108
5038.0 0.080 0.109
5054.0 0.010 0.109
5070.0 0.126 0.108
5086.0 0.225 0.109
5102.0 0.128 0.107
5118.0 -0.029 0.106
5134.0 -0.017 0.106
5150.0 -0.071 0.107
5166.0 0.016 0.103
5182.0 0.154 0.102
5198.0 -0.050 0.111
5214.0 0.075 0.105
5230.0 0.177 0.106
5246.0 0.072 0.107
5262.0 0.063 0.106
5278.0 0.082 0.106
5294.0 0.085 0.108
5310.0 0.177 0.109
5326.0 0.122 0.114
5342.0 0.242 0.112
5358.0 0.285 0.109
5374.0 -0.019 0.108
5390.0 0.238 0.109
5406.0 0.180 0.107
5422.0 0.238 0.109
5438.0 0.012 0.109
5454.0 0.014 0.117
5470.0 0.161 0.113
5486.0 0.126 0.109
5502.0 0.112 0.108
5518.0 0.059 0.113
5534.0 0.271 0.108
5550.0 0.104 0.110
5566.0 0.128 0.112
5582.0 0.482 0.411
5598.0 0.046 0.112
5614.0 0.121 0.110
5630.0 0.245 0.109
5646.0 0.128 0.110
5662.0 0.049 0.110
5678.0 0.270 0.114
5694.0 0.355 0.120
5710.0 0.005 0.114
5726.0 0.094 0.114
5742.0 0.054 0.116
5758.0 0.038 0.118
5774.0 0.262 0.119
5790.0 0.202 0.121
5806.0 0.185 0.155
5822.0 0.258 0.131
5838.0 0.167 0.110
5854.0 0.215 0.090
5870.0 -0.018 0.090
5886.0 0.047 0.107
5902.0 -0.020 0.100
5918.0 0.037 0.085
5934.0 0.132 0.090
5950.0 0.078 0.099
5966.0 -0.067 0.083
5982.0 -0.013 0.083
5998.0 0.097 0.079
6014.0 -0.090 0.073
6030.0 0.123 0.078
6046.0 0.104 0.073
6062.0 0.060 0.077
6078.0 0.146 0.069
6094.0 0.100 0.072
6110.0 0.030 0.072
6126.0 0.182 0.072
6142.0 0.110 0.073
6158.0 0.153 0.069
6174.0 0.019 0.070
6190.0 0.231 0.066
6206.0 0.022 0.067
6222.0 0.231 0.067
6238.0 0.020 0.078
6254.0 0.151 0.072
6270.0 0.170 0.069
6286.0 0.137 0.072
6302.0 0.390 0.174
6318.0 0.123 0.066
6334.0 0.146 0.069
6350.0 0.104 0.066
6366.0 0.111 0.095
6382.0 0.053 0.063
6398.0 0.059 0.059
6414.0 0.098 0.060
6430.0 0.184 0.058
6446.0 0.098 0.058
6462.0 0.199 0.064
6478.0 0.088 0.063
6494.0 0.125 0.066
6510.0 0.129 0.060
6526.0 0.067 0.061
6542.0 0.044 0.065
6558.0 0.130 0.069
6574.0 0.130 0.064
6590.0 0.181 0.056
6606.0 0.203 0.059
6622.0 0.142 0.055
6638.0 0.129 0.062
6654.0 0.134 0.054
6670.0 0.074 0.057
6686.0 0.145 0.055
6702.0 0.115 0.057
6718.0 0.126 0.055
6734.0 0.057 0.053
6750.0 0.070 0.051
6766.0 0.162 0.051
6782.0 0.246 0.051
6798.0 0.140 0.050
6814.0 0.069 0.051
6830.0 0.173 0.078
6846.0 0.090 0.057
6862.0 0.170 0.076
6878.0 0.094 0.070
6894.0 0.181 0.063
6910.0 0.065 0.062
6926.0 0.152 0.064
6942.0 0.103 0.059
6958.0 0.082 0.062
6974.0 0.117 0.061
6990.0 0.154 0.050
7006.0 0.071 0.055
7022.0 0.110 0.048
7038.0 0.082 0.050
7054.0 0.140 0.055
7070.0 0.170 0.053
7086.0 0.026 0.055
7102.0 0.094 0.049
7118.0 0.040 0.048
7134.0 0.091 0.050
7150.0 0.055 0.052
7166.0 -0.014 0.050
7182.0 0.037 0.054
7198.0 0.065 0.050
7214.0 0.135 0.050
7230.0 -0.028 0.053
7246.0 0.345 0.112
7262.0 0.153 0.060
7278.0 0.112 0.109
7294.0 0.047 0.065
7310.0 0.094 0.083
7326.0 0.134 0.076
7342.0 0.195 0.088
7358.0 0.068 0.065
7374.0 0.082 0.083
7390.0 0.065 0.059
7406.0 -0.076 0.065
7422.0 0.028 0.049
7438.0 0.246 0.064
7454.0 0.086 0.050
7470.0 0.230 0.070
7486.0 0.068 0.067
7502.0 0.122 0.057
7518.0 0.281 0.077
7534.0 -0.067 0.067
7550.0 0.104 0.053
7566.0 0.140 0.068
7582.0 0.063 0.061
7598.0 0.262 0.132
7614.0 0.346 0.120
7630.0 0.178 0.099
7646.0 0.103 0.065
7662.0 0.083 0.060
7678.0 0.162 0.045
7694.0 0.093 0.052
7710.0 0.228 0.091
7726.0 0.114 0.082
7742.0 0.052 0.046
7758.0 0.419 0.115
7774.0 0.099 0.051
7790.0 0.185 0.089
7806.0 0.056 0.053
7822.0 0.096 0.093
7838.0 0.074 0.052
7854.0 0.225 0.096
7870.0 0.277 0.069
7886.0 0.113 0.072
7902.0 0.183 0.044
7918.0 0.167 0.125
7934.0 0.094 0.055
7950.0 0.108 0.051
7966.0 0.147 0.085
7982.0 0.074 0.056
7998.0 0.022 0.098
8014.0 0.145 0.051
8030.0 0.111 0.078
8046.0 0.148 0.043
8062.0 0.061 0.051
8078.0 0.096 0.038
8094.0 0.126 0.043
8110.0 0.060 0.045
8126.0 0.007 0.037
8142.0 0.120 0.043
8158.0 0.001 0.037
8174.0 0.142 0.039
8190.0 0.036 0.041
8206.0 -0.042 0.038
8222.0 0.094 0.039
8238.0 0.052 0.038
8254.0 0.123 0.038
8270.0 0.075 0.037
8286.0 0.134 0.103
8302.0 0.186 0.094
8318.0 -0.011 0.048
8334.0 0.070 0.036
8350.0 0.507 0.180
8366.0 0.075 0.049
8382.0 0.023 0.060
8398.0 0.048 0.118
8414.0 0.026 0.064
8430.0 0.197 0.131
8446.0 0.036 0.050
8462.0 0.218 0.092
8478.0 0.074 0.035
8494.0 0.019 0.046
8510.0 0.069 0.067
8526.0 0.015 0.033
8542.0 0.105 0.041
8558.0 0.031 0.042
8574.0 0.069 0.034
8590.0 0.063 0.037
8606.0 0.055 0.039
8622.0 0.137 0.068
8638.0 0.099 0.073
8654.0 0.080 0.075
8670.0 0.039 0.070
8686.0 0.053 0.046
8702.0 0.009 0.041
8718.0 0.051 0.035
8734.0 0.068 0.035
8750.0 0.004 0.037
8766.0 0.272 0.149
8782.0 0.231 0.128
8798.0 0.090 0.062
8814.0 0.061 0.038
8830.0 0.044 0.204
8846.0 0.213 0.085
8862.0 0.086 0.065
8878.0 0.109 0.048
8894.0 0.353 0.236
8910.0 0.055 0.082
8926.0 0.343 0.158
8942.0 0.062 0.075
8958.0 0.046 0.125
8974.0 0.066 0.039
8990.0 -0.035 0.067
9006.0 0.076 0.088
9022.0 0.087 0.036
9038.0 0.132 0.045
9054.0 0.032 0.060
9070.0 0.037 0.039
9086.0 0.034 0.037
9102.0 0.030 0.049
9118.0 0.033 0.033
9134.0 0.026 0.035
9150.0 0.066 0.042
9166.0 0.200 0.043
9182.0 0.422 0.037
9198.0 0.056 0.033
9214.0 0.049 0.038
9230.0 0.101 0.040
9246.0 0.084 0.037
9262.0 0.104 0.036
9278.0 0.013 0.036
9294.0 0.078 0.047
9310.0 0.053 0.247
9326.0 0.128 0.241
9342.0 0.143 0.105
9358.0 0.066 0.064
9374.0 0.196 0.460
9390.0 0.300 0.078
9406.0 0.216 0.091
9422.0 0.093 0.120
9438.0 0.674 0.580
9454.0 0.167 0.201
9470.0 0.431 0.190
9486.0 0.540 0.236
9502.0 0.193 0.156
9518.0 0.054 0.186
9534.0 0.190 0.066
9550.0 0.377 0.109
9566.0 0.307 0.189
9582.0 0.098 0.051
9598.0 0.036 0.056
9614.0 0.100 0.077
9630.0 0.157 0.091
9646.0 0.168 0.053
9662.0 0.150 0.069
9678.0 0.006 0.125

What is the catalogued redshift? 1.461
